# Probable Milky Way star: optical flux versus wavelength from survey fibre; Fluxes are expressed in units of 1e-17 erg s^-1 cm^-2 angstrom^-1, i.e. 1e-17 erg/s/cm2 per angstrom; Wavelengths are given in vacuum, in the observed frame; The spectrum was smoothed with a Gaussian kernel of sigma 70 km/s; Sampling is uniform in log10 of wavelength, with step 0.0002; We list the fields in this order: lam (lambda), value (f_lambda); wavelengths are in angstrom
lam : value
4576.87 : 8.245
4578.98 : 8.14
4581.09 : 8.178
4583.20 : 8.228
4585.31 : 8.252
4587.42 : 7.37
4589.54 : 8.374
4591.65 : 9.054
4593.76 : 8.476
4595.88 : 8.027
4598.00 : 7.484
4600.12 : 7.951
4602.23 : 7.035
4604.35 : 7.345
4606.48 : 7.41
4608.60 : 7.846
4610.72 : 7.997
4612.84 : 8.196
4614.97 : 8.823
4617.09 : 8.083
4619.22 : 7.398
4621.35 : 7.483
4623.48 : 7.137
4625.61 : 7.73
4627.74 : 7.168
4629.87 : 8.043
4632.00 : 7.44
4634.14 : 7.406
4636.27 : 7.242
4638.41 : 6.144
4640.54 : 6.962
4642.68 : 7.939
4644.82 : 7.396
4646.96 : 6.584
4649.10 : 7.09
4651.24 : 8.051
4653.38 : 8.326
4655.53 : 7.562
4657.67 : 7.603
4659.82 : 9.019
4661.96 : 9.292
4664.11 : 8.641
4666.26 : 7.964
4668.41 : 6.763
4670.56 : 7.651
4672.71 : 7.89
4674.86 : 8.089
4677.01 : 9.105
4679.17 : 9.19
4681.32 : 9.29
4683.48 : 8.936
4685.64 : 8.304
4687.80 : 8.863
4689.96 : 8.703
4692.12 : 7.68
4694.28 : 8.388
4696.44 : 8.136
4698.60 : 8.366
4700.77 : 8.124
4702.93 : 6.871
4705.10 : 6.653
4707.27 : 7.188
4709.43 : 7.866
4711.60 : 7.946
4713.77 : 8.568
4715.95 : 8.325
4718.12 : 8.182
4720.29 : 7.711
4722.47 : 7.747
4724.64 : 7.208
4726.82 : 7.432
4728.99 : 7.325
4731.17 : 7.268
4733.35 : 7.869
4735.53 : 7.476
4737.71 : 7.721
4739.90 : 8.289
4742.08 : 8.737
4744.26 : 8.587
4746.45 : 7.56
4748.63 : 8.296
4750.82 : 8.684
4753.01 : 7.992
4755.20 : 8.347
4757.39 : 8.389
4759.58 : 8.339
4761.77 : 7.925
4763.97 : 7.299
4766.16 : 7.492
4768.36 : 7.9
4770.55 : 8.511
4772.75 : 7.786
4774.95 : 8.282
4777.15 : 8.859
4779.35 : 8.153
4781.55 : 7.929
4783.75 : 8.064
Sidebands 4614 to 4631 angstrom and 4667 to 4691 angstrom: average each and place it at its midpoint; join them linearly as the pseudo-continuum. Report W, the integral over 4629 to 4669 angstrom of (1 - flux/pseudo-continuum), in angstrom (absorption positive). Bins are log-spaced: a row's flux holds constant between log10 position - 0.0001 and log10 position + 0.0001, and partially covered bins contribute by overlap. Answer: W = 2.0 angstrom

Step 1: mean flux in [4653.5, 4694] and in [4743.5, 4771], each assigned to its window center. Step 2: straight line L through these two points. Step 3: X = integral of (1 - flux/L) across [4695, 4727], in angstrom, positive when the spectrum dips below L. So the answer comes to 1.8 angstrom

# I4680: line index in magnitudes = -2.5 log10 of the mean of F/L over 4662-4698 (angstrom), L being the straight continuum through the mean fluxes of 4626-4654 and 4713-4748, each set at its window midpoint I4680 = -0.11 mag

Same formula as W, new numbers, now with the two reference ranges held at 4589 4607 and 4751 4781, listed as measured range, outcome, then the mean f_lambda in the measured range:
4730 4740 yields 0.5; 7.66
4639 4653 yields 1.1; 7.35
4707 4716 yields 0.0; 8.01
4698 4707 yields 0.7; 7.42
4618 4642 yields 1.9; 7.3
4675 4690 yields -1.6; 8.87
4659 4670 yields -0.4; 8.29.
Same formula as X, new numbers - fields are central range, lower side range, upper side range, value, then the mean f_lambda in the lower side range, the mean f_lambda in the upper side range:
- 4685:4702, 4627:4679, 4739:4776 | -0.9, 7.75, 8.14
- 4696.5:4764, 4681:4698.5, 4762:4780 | 3.0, 8.49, 8.03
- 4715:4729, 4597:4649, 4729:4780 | 0.3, 7.5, 8.06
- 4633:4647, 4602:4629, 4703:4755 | 1.1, 7.69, 7.84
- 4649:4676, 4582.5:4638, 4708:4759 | -0.6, 7.78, 7.98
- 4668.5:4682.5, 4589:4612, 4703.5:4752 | -1.0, 7.9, 7.84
